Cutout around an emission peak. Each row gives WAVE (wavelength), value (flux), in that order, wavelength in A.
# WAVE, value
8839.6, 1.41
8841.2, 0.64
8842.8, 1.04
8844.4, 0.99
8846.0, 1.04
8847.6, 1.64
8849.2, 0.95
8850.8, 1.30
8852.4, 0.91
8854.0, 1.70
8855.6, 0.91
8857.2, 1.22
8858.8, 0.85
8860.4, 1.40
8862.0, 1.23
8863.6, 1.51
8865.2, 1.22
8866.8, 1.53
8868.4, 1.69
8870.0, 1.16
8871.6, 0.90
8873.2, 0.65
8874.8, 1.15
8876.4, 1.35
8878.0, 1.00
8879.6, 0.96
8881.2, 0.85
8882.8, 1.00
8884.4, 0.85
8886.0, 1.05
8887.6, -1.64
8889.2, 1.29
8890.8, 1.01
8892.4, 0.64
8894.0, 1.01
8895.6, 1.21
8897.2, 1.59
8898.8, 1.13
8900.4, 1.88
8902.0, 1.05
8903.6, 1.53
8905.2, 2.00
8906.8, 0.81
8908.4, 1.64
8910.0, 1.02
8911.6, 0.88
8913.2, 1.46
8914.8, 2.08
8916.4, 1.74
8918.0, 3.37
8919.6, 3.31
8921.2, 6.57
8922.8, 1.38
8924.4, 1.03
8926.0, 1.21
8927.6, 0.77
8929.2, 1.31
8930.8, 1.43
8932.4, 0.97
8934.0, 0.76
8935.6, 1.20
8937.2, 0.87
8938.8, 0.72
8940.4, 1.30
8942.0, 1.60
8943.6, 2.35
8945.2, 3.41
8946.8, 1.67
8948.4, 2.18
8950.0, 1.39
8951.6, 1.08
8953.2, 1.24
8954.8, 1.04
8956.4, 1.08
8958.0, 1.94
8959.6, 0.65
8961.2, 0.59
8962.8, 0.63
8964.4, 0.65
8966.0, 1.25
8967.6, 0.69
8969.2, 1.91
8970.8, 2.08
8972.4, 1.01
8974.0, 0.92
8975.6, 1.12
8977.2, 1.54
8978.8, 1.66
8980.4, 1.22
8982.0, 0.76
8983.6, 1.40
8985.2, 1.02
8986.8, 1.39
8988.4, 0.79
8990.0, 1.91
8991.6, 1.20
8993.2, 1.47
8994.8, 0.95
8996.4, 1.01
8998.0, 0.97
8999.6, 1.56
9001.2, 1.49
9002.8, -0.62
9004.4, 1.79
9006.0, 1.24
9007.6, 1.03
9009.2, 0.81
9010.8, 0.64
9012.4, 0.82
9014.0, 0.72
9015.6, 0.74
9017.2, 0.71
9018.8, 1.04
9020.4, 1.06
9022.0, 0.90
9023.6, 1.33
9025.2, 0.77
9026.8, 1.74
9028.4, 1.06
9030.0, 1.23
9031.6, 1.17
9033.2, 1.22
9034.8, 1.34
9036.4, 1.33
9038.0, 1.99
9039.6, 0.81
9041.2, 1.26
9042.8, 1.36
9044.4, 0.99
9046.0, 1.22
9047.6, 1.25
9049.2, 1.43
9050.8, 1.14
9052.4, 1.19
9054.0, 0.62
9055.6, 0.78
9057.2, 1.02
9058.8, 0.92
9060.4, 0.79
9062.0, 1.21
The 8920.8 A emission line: H-alpha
